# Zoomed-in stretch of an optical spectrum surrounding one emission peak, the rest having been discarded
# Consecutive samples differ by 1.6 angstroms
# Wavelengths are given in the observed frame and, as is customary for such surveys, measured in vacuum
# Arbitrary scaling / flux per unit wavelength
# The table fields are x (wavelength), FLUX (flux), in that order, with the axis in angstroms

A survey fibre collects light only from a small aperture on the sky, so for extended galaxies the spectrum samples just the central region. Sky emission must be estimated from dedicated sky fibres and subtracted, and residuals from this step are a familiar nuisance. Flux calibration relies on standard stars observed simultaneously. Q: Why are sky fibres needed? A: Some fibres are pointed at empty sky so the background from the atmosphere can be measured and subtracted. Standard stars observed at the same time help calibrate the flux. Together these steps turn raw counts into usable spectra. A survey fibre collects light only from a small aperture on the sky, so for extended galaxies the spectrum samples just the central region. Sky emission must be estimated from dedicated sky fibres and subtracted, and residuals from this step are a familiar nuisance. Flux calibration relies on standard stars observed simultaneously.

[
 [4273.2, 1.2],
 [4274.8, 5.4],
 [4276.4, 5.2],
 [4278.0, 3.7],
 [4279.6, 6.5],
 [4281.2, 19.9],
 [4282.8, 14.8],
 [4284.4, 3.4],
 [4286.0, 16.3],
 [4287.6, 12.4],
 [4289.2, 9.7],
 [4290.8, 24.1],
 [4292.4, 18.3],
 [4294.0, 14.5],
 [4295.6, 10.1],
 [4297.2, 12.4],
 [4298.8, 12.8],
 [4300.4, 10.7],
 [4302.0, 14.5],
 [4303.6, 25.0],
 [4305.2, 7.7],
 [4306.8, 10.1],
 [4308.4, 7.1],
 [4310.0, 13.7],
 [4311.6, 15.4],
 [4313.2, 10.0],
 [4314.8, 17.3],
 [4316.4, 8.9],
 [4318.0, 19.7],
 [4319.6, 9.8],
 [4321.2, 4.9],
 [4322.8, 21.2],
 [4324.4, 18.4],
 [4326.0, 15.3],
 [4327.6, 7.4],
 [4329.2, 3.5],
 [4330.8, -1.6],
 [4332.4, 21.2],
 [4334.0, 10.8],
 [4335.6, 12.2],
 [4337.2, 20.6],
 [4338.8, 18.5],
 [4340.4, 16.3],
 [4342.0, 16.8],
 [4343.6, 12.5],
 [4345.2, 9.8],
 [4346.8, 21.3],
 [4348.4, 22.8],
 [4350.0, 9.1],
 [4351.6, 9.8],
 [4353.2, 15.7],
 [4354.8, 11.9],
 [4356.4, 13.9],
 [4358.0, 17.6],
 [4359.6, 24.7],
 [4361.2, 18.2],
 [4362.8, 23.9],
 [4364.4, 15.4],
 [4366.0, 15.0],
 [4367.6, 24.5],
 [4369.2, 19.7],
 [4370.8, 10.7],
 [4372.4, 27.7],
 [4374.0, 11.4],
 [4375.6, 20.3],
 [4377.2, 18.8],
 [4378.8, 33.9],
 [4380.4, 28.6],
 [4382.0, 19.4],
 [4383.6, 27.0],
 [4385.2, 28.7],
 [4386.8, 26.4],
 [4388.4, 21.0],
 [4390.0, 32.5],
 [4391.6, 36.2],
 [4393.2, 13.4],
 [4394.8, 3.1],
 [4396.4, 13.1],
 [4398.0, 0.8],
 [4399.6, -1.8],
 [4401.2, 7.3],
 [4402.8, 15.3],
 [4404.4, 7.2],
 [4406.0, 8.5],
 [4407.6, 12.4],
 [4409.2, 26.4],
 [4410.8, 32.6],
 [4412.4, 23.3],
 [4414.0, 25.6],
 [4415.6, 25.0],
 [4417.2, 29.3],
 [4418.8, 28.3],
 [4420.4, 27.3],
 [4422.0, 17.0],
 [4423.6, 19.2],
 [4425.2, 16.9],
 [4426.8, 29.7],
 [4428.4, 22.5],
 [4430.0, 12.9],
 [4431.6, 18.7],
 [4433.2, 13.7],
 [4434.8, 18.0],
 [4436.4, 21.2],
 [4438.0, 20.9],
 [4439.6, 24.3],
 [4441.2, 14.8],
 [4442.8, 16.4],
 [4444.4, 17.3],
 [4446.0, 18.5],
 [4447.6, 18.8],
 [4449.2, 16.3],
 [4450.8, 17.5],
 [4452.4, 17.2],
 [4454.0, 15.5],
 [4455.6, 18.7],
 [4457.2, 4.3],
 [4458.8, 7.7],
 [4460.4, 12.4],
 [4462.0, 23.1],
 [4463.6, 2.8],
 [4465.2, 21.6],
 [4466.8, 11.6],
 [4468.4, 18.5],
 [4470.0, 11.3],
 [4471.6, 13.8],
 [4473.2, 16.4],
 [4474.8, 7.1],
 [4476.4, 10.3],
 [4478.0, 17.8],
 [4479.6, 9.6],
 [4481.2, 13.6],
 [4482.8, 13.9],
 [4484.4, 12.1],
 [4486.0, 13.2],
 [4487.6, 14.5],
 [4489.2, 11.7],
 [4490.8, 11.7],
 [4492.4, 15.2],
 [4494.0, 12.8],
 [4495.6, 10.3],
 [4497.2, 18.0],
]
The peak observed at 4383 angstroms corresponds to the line C IV 1549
